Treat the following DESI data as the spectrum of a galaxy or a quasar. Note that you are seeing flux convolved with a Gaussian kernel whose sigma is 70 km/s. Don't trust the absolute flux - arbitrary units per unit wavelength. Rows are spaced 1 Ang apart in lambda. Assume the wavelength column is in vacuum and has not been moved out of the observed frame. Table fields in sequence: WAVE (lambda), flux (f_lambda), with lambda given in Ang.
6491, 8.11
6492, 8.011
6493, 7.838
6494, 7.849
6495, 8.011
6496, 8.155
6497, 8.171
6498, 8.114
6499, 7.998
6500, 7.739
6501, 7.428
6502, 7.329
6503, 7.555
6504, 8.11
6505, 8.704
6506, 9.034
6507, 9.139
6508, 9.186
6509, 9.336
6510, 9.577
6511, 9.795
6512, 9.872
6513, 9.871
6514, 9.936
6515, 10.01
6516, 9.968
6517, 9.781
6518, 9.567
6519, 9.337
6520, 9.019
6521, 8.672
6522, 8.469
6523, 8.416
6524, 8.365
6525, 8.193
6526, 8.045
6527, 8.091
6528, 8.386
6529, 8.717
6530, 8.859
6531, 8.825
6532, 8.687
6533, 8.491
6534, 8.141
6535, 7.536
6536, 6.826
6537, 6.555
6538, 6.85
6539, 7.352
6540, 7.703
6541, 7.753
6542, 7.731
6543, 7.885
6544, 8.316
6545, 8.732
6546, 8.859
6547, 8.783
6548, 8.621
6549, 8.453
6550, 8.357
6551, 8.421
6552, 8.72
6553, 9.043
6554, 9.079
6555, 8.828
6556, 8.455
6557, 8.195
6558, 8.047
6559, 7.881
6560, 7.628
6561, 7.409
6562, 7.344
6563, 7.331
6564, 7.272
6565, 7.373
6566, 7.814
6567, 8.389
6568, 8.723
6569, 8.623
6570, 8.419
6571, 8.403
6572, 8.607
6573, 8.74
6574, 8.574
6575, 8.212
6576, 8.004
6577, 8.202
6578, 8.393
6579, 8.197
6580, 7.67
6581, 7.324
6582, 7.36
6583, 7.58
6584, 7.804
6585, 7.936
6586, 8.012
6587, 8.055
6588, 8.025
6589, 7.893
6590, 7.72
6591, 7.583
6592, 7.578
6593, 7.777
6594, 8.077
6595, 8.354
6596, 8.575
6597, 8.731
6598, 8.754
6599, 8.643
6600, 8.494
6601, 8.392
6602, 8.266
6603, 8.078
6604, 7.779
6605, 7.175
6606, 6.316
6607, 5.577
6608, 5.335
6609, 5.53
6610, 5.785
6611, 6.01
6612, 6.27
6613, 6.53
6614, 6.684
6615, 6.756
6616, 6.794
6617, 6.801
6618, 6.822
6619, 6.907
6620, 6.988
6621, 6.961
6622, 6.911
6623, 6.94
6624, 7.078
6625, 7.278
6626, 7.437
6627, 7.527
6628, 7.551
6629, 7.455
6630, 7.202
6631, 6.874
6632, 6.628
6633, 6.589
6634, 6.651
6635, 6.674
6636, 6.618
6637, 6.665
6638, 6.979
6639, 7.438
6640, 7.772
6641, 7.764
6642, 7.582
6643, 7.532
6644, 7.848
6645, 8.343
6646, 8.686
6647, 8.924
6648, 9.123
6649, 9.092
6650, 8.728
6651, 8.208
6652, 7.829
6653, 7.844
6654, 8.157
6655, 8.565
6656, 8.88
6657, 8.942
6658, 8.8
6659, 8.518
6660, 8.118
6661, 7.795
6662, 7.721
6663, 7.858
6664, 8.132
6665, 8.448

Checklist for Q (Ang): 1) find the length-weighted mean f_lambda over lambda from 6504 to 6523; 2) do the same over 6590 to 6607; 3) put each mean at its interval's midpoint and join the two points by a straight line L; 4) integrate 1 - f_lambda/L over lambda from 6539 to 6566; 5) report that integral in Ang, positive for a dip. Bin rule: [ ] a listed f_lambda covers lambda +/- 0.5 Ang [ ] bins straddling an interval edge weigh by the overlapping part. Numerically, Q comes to 1.76 Ang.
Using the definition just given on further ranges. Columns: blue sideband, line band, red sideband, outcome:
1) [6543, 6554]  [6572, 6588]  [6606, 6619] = -1.20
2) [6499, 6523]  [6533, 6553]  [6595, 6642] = 0.96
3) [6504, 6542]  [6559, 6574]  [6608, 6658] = 0.23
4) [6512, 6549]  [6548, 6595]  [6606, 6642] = -2.02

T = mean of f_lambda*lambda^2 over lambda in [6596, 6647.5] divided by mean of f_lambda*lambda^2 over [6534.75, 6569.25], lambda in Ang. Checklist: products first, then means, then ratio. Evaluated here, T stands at 0.92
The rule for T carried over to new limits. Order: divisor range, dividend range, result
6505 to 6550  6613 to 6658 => 0.90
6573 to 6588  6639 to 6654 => 1.05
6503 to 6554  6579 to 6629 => 0.87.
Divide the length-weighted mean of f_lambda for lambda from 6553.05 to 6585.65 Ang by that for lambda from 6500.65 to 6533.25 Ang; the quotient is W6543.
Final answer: 0.91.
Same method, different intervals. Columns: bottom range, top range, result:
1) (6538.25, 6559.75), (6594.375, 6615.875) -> 0.87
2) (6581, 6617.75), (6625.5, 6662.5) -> 1.05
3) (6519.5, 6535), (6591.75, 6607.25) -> 0.94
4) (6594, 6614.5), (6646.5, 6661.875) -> 1.16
